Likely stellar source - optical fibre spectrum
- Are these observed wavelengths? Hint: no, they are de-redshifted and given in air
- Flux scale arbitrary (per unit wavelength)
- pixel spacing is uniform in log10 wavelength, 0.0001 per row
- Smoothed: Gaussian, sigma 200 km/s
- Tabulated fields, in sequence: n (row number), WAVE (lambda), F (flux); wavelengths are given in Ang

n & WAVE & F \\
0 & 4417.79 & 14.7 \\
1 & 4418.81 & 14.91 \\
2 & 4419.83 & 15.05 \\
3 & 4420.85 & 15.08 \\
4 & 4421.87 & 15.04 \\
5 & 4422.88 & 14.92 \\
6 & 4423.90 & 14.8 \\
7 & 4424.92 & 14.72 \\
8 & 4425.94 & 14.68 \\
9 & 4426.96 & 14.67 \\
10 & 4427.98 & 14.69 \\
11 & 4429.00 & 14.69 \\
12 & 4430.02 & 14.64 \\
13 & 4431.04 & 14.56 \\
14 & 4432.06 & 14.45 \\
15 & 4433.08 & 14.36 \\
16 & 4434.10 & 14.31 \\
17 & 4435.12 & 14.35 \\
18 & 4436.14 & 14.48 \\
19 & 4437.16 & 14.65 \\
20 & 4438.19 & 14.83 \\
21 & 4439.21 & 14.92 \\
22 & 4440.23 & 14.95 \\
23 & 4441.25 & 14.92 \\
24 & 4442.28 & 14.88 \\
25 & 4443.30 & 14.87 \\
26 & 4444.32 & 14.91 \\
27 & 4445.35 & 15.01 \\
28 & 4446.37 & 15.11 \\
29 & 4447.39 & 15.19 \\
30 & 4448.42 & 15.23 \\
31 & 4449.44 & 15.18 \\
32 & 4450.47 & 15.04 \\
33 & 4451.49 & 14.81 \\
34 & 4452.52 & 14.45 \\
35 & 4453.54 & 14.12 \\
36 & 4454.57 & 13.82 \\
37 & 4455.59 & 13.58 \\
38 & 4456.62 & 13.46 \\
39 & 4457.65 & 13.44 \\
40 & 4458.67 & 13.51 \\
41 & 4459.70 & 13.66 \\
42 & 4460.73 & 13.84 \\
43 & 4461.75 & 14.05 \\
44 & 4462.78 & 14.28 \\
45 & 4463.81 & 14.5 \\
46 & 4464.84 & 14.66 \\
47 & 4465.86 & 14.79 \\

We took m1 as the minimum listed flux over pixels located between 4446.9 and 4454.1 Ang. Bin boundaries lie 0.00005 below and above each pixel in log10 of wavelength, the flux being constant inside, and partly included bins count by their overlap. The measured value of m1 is 14.12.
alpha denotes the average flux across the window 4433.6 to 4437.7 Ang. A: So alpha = 14.4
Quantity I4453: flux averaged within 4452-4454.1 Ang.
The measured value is 14.2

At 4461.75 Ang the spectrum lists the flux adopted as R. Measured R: 14.05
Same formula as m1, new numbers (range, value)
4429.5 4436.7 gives 14.31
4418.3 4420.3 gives 14.91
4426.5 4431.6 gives 14.56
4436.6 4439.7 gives 14.65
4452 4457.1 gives 13.46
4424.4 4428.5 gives 14.67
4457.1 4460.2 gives 13.44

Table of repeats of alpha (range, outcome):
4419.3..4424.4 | 15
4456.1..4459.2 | 13.5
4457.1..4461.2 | 13.6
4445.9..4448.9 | 15.2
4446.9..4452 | 15.1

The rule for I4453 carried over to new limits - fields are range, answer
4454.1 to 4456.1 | 13.7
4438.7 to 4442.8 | 14.9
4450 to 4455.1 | 14.5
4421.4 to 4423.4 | 15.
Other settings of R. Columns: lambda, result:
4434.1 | 14.31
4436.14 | 14.48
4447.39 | 15.19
